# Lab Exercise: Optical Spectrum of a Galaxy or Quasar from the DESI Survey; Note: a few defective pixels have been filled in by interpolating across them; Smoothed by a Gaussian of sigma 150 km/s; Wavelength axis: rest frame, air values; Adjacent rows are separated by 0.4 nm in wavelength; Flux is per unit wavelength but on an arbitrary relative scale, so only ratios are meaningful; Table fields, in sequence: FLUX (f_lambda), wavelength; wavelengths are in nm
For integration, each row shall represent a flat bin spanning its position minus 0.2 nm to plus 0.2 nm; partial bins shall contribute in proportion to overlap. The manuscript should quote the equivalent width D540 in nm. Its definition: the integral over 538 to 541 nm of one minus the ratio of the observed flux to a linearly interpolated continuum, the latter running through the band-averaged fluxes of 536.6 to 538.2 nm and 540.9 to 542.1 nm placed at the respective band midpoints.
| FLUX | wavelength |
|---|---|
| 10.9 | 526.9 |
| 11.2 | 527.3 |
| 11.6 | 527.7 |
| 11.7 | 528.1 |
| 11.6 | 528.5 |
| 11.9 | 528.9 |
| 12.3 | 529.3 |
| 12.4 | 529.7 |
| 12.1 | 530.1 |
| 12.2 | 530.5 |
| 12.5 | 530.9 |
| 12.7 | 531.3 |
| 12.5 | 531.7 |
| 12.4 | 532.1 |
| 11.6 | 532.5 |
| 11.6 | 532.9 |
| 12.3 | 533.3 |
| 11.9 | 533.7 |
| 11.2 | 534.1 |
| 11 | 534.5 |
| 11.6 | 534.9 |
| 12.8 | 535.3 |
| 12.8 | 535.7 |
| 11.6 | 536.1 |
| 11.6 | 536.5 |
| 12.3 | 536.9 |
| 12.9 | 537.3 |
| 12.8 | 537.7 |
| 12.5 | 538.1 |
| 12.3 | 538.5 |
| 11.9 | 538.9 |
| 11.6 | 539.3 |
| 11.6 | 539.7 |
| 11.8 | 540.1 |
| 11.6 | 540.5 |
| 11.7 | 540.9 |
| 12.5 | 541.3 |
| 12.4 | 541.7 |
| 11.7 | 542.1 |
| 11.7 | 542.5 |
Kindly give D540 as 0.13 nm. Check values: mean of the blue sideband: 12.6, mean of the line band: 11.9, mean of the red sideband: 12.2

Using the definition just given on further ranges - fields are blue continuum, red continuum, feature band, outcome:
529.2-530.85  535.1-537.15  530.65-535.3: 0.11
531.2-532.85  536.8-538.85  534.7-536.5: 0.04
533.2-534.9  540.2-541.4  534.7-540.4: -0.20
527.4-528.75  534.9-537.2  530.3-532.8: -0.09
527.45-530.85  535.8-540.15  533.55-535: 0.08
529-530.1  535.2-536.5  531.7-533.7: 0.04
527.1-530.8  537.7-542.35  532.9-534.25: 0.02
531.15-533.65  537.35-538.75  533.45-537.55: 0.13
